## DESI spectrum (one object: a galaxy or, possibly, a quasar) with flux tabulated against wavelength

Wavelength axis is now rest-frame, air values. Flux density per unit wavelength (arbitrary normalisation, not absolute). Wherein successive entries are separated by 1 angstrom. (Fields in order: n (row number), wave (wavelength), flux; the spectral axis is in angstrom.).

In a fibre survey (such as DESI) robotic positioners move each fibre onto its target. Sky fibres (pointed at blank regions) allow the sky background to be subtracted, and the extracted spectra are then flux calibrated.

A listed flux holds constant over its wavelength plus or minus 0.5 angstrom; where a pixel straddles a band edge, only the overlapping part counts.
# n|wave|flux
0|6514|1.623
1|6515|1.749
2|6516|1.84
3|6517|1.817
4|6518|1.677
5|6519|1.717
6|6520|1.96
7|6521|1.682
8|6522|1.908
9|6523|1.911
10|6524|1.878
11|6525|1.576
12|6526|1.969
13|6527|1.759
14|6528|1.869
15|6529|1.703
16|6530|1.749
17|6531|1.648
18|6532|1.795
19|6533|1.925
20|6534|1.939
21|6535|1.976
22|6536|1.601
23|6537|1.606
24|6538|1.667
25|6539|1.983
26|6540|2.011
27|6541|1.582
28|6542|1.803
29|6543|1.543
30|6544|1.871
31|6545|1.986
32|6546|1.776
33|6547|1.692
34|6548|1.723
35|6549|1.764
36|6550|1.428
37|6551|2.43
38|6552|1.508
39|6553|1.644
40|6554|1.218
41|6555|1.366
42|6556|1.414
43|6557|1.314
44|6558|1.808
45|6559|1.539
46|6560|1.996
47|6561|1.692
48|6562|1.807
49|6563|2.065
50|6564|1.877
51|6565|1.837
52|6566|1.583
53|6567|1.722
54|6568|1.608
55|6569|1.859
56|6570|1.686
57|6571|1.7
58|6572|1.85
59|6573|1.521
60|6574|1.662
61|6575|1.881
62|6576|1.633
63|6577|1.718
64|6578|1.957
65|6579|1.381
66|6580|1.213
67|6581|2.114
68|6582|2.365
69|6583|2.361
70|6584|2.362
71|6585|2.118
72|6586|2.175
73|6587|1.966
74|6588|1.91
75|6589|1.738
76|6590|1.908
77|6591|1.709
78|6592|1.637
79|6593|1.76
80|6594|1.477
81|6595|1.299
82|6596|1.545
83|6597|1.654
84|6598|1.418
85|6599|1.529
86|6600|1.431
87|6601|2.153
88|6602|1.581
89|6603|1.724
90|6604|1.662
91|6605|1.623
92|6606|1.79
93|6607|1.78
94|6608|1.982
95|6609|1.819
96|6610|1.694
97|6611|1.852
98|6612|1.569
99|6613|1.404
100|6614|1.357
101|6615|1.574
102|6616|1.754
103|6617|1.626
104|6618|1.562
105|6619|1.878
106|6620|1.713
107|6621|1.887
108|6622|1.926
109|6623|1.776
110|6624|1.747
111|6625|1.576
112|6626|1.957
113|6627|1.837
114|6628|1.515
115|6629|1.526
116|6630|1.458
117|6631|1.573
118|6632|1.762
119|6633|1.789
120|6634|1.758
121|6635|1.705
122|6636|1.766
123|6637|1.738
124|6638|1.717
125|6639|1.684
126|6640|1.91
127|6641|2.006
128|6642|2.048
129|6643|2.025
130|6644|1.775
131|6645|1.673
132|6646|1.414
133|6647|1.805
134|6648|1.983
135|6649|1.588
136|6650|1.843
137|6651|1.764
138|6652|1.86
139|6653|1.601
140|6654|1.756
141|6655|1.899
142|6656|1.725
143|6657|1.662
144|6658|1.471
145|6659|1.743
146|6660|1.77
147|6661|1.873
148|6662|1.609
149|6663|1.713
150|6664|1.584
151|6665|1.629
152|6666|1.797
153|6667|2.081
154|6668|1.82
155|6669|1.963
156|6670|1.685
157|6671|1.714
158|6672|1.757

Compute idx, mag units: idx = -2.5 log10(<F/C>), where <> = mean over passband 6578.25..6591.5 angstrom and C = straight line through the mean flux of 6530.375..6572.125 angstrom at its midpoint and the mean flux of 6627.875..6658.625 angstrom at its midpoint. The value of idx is -0.126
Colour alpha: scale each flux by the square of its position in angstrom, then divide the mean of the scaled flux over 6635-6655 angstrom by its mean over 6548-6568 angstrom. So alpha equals 1.1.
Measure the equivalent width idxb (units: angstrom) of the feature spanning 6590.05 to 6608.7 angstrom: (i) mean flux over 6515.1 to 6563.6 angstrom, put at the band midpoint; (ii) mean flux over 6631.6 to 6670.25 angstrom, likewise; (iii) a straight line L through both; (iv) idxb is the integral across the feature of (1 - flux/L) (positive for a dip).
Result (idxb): 1.1 angstrom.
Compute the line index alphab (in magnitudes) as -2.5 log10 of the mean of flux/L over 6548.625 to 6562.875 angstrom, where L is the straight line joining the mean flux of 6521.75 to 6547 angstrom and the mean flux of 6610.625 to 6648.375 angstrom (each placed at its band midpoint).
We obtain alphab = 0.08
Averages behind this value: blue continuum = 1.8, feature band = 1.65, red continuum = 1.73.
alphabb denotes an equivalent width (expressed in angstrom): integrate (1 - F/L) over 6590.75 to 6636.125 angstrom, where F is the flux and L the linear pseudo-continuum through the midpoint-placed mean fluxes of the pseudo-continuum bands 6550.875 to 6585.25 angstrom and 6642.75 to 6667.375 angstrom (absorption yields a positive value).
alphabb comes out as 1.9 angstrom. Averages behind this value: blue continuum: 1.76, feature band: 1.68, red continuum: 1.74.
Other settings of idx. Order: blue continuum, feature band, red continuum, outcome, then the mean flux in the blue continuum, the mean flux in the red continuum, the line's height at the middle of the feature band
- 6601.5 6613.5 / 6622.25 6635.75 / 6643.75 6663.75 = 0.01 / 1.71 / 1.72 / 1.71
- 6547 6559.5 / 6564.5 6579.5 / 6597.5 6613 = -0.05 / 1.6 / 1.7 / 1.64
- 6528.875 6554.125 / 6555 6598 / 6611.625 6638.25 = -0.02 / 1.76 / 1.68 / 1.73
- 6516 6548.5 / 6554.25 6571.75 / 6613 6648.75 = 0.05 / 1.79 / 1.73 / 1.77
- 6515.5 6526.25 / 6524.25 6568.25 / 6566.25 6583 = 0.03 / 1.81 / 1.76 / 1.78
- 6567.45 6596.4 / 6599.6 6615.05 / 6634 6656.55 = 0.06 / 1.8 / 1.78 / 1.79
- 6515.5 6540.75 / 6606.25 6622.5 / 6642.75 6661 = 0.03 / 1.8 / 1.74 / 1.76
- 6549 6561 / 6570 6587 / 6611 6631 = -0.15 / 1.62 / 1.67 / 1.63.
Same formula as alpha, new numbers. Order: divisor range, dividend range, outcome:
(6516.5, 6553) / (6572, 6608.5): 1.01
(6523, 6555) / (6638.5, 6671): 1.04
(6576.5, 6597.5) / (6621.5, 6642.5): 0.97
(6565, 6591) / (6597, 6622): 0.93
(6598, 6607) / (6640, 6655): 1.09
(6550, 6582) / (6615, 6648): 1.05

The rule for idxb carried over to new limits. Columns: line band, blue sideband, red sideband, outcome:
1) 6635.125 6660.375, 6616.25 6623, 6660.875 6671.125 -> 0.0 angstrom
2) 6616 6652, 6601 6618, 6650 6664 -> -1.0 angstrom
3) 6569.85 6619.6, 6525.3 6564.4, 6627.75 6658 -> 0.0 angstrom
